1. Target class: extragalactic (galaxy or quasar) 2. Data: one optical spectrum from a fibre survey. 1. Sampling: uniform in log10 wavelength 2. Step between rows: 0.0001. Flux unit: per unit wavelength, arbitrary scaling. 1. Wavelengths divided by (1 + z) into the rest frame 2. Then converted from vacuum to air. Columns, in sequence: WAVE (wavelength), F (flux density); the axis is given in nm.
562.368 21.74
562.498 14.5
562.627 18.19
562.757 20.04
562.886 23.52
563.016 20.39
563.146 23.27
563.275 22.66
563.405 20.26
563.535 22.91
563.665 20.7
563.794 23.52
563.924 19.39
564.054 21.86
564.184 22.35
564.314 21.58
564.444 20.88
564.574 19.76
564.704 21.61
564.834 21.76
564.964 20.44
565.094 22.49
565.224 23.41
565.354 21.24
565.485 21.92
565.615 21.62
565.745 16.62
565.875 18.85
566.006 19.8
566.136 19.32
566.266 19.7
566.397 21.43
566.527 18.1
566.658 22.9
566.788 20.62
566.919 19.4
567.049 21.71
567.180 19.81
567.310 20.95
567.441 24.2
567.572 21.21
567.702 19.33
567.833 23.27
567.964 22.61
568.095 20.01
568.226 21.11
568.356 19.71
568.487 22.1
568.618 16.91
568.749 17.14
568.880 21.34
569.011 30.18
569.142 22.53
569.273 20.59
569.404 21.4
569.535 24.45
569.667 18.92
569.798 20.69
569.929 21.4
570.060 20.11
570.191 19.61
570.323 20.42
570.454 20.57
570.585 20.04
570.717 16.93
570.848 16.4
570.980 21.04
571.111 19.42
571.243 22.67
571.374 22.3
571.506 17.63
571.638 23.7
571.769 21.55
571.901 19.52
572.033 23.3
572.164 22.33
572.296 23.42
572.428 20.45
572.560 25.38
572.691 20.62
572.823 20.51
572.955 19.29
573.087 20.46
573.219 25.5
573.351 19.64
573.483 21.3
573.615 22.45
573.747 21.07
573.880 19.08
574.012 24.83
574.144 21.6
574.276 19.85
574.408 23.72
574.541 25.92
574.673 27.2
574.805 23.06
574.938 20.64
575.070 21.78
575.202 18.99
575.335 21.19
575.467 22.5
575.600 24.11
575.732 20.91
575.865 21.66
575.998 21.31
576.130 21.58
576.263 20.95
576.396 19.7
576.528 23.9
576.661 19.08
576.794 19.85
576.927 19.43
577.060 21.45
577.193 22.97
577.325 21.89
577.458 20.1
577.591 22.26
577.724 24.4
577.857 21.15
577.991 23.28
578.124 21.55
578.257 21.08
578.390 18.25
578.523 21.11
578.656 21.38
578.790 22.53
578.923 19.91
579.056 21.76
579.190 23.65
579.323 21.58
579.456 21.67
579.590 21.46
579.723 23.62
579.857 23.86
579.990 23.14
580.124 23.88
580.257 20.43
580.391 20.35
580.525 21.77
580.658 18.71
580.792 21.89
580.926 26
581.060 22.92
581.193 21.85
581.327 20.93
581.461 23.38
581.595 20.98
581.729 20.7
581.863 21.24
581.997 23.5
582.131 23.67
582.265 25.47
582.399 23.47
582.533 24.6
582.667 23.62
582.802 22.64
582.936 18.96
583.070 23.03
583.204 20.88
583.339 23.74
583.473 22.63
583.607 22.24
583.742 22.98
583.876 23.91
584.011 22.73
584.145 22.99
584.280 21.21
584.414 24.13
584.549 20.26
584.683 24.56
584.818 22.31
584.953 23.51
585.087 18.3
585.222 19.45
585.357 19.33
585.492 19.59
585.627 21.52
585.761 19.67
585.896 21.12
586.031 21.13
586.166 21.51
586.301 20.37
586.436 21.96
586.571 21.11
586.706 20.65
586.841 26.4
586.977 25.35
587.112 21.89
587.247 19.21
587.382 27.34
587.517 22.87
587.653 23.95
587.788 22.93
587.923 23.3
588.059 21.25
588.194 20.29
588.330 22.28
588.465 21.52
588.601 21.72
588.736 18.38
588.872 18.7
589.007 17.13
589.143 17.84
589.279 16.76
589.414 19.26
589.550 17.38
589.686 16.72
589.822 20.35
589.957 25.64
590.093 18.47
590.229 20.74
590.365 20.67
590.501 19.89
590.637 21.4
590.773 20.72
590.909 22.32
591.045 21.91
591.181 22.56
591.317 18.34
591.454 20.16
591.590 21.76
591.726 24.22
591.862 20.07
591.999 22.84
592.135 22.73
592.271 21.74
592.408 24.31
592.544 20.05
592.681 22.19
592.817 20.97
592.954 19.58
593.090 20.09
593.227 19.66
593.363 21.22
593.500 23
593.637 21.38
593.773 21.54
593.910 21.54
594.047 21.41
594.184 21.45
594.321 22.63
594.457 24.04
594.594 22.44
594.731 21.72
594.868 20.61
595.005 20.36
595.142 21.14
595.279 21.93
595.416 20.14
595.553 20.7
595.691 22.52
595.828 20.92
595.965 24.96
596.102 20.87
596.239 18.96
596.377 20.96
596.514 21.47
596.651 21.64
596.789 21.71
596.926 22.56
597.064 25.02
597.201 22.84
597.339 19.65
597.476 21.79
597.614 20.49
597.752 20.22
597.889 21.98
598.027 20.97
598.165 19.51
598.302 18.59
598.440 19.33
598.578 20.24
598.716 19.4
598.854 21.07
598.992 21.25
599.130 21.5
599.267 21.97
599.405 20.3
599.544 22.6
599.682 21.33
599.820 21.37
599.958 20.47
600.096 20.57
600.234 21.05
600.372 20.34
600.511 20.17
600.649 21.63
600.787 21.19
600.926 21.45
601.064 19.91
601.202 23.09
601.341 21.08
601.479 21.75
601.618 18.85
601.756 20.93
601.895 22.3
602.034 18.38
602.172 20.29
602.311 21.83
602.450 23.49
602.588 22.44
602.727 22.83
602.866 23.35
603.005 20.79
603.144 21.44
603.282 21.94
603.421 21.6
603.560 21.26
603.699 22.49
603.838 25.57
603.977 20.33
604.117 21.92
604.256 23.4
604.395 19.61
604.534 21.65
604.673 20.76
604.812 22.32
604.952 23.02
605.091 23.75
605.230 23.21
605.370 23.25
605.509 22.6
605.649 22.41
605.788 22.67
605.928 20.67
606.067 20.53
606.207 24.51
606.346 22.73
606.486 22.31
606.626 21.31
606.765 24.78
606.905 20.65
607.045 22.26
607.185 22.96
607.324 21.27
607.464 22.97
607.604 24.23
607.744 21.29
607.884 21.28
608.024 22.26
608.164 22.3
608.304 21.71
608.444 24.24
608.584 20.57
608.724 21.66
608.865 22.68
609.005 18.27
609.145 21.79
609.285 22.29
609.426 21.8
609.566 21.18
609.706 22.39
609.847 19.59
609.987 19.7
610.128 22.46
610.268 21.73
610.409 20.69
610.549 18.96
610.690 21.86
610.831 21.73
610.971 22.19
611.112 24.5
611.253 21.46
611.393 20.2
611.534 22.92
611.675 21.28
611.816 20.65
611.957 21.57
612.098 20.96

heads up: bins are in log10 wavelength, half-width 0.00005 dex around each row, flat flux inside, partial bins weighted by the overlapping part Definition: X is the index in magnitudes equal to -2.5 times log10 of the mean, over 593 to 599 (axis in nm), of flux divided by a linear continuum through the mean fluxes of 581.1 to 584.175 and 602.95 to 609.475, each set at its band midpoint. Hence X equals 0.05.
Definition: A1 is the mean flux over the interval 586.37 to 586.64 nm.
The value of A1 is 21.5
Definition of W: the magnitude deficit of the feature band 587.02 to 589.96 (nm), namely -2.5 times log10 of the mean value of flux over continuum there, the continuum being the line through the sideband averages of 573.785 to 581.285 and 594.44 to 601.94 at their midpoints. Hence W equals 0.04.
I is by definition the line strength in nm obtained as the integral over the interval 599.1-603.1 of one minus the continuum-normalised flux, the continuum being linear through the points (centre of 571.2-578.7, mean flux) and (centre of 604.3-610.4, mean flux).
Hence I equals 0.12 nm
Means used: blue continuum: 21.7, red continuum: 22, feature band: 21.3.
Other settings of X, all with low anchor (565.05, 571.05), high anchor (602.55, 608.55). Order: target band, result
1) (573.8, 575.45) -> -0.066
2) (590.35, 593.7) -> 0.019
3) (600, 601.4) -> 0.053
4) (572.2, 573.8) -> -0.038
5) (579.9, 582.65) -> -0.060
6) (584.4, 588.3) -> -0.019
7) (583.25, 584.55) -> -0.068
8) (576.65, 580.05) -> -0.026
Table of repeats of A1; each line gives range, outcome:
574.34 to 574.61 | 24.8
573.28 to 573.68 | 21.2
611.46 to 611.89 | 21.6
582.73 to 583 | 20.8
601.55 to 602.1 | 20.1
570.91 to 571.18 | 20.2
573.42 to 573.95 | 21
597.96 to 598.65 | 19.7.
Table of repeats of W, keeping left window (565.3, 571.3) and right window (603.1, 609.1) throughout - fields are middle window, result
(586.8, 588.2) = -0.09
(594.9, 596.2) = 0.02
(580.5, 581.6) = -0.05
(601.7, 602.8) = 0.02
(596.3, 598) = 0.01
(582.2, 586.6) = -0.03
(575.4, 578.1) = -0.03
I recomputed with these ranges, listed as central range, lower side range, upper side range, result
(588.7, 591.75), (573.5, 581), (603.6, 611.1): 0.26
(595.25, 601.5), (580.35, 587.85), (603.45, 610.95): 0.26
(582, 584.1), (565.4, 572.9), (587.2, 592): -0.22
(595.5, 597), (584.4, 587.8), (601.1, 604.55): 0.01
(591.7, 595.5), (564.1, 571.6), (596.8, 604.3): -0.06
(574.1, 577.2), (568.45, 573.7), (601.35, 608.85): -0.08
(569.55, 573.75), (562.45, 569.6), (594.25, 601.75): 0.03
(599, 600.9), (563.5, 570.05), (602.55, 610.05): 0.07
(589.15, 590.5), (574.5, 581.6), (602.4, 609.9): 0.15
